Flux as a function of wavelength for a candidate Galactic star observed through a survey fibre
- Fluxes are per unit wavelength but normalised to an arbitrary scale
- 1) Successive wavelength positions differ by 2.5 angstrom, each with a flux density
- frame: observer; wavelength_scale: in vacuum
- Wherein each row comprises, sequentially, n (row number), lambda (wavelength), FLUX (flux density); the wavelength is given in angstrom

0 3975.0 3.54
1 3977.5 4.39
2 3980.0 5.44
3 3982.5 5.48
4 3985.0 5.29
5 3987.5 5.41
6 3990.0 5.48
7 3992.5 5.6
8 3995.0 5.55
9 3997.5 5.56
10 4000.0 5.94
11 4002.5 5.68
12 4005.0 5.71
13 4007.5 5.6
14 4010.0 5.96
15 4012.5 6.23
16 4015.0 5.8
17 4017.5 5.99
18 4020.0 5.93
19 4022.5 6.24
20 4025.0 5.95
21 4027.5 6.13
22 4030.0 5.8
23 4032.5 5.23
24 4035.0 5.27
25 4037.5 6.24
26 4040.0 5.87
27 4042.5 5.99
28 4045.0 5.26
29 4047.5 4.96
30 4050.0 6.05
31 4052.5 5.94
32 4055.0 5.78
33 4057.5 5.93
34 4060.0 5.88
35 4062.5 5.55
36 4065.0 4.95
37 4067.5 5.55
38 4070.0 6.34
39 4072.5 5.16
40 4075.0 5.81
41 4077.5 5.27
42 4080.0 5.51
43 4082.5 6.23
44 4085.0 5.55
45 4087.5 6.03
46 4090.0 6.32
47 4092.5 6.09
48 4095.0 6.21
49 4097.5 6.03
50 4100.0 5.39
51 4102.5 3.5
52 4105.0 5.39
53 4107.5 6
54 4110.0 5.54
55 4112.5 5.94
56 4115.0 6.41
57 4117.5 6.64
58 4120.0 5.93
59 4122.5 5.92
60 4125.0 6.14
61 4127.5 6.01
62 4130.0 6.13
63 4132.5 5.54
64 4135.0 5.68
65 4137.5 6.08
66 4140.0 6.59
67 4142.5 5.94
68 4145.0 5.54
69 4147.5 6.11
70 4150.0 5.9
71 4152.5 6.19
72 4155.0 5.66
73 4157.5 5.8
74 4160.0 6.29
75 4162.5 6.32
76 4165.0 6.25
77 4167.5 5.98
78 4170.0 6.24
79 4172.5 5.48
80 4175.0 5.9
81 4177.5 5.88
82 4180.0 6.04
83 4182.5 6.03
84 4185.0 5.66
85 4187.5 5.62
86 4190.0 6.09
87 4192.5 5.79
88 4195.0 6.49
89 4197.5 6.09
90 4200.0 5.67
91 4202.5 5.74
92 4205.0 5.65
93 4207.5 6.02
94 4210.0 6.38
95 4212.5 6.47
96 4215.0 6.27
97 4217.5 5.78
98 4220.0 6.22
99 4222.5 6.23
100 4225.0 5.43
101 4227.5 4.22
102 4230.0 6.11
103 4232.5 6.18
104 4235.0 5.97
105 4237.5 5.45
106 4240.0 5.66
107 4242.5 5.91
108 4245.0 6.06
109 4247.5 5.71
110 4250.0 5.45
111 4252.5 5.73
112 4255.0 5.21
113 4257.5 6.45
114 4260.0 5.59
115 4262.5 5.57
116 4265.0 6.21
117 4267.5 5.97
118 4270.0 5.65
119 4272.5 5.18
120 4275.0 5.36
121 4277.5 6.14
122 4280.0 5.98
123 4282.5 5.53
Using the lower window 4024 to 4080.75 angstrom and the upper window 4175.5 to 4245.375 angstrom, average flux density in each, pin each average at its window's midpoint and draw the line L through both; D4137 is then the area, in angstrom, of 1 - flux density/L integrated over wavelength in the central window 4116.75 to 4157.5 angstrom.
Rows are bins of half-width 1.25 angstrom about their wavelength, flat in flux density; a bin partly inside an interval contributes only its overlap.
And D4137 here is -1.4 angstrom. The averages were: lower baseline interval 5.67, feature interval 5.99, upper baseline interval 5.89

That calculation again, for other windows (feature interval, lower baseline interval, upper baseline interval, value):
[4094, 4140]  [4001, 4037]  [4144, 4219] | 0.76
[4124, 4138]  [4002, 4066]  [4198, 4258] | -0.29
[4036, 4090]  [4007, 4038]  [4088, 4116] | 0.67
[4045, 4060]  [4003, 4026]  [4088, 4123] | 0.44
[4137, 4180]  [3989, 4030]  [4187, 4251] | -1.06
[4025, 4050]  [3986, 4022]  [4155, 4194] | 0.50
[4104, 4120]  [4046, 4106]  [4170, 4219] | -0.70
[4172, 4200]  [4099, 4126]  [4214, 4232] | -0.84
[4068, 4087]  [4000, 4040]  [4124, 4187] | 0.64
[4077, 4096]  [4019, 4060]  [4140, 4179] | -0.18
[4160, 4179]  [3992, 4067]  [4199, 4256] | -0.77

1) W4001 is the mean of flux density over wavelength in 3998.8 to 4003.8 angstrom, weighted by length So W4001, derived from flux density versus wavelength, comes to 5.81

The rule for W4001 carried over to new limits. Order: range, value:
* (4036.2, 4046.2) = 5.84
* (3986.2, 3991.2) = 5.44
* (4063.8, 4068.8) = 5.26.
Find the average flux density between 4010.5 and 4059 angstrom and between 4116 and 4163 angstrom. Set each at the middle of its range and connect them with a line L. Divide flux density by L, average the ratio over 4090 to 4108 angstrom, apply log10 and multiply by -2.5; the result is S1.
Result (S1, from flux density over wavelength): 0.07 mag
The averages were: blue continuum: 5.82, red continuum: 6.02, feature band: 5.55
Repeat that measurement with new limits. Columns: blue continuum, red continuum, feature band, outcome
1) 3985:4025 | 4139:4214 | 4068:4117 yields 0.03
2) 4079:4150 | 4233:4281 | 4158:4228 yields -0.03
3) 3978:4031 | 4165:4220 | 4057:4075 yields 0.04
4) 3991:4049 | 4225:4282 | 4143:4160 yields -0.03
